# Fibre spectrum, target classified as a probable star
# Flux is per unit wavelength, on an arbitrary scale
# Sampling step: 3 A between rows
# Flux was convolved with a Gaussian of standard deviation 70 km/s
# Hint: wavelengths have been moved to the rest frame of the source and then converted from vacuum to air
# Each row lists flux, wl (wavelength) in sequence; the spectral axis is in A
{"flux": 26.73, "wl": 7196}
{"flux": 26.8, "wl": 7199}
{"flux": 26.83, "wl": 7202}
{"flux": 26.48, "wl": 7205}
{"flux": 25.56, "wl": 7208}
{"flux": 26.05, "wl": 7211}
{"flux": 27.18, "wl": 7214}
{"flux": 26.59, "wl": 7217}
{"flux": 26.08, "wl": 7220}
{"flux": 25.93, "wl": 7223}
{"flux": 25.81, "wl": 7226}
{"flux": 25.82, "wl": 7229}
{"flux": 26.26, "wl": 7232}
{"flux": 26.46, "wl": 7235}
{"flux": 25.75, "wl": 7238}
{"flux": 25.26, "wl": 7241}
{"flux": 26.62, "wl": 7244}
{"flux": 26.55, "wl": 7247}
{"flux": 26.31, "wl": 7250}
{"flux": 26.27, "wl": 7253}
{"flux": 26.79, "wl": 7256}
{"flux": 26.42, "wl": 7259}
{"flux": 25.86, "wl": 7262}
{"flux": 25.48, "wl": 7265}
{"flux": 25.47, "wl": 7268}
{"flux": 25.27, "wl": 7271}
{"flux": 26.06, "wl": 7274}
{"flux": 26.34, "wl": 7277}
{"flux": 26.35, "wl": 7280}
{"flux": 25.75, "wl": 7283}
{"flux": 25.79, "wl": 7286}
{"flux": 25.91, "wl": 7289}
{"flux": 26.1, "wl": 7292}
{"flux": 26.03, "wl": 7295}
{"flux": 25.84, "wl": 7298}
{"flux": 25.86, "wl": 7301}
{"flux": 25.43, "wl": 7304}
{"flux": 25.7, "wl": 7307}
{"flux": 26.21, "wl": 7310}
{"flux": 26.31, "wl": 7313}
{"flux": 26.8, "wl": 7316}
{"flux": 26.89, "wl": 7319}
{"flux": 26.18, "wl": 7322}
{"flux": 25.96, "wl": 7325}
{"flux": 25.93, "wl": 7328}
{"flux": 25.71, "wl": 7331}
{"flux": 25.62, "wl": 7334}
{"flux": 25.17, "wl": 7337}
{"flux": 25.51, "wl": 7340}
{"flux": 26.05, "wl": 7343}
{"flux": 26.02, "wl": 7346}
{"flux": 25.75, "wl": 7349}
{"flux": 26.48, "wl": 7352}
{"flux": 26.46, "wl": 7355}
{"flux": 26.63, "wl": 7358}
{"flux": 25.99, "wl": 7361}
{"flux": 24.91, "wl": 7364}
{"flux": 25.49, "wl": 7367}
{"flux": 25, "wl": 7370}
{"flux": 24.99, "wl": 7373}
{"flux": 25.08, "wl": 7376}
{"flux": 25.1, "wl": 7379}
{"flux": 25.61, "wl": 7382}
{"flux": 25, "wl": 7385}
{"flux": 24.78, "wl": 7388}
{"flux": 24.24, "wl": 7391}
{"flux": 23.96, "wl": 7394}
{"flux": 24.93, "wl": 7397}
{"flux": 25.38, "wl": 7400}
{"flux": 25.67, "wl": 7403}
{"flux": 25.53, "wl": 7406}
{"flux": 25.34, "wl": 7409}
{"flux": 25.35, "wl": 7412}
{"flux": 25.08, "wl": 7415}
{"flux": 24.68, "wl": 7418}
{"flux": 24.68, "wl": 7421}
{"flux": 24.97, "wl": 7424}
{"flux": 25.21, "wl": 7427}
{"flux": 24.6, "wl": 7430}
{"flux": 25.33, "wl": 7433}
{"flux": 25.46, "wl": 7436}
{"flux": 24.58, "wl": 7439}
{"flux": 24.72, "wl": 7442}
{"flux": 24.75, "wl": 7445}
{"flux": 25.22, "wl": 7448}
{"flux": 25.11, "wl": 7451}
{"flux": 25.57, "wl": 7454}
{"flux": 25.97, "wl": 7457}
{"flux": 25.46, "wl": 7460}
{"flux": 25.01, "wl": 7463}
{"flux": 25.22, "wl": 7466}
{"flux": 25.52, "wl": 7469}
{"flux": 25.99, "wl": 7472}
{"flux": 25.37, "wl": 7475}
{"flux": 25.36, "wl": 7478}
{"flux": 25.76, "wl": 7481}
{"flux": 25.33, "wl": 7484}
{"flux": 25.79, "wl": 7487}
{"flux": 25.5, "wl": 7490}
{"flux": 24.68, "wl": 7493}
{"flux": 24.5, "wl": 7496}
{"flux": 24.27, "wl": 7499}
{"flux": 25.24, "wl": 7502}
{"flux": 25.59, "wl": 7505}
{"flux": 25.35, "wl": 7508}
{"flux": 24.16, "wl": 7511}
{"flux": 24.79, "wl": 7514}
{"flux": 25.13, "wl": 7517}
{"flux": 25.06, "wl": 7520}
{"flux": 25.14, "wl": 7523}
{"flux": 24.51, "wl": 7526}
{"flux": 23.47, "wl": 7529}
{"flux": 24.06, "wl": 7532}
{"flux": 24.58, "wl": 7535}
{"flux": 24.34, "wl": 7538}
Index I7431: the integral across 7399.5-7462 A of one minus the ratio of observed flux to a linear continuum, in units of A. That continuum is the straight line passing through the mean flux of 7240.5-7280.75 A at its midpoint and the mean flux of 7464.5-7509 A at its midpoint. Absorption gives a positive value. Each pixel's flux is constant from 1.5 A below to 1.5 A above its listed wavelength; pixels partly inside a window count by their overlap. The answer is 0.8 A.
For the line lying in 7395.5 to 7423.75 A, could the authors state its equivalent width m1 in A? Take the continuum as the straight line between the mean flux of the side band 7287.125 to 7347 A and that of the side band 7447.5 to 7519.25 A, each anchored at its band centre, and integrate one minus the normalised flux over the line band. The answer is 0.4 A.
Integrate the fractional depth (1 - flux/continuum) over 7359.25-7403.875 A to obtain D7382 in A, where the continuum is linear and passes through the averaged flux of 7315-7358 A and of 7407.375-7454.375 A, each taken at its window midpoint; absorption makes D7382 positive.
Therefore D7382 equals 0.8 A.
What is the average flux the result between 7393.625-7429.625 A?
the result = 25.1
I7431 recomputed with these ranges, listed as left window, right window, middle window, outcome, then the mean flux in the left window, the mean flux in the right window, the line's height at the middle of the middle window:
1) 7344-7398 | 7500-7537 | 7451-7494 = -0.90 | 25.4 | 24.7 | 24.9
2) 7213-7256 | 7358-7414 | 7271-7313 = -0.20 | 26.2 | 25.2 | 25.8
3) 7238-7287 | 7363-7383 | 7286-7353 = -1.01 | 26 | 25.2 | 25.6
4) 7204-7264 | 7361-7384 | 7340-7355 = -0.39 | 26.2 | 25.2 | 25.4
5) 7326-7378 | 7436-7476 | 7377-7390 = 0.24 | 25.7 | 25.3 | 25.6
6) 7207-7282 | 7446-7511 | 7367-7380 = 0.29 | 26.1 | 25.3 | 25.7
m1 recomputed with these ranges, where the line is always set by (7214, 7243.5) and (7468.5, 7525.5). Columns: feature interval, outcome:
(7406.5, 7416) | 0.1 A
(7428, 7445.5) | 0.3 A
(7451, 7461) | -0.1 A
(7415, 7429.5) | 0.3 A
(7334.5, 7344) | 0.1 A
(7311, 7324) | -0.4 A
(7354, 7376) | 0.0 A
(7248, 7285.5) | -0.1 A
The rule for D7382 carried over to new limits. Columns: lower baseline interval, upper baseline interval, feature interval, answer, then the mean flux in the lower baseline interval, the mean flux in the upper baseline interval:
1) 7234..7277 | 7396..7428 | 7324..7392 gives -0.2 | 26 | 25.2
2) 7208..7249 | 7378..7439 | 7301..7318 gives -0.3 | 26.2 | 25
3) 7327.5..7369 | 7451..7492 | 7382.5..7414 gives 0.8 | 25.8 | 25.5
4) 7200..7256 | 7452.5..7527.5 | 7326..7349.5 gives 0.1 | 26.2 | 25.2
